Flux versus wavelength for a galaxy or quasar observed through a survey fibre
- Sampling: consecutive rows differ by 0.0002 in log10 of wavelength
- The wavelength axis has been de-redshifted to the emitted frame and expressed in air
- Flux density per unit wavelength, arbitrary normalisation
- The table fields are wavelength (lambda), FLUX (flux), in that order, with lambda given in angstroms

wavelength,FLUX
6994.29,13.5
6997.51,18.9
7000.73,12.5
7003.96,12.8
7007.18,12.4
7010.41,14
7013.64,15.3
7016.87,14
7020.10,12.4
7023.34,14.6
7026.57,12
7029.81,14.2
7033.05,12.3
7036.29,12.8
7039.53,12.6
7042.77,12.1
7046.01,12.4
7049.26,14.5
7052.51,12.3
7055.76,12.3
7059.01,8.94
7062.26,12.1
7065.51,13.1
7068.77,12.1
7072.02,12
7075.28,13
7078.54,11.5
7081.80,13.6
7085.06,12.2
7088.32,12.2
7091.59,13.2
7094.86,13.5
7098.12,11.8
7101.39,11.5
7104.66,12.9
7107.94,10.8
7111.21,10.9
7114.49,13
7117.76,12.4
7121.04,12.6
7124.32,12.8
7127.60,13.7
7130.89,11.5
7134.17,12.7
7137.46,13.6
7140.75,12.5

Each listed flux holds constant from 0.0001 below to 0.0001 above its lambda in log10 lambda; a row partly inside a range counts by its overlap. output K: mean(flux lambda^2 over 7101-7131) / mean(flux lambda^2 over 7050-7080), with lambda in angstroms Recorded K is 1.0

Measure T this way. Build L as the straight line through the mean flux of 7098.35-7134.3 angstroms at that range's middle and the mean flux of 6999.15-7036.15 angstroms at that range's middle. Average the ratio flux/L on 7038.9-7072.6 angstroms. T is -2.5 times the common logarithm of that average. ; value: 0.06 mag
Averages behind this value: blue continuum 13.3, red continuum 12.2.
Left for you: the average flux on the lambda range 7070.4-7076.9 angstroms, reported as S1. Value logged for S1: 12.5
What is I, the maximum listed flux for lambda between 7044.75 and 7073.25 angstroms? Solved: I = 14.5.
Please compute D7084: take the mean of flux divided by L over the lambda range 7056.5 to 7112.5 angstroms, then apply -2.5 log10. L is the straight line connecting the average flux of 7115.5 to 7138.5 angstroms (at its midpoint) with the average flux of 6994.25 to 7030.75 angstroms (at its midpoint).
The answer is 0.09 mag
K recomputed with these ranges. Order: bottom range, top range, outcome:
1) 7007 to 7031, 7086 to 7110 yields 0.92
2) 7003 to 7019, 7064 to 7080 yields 0.92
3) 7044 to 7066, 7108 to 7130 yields 1.04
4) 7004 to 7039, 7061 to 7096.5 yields 0.96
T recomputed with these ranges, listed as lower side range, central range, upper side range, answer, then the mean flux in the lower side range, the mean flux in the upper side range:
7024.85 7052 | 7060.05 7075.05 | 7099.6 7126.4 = 0.03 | 12.8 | 12.1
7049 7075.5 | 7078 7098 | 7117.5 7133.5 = -0.03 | 12.1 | 12.6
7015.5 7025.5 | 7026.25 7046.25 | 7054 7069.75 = 0.01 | 13.6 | 11.7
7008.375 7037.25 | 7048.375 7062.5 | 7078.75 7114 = 0.09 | 13.5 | 12.3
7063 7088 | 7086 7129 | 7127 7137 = 0.01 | 12.5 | 12.6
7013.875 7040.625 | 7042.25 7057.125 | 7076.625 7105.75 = 0.02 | 13.2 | 12.5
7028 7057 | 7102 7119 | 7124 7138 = 0.07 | 12.8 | 12.8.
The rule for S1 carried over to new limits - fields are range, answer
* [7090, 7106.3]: 12.6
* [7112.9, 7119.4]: 12.7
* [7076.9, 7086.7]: 12.4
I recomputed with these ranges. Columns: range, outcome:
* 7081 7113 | 13.6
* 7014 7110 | 14.6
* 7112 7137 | 13.7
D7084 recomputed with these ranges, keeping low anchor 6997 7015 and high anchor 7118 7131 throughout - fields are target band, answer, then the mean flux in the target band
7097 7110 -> 0.11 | 11.7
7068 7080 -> 0.10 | 12.2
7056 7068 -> 0.16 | 11.5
